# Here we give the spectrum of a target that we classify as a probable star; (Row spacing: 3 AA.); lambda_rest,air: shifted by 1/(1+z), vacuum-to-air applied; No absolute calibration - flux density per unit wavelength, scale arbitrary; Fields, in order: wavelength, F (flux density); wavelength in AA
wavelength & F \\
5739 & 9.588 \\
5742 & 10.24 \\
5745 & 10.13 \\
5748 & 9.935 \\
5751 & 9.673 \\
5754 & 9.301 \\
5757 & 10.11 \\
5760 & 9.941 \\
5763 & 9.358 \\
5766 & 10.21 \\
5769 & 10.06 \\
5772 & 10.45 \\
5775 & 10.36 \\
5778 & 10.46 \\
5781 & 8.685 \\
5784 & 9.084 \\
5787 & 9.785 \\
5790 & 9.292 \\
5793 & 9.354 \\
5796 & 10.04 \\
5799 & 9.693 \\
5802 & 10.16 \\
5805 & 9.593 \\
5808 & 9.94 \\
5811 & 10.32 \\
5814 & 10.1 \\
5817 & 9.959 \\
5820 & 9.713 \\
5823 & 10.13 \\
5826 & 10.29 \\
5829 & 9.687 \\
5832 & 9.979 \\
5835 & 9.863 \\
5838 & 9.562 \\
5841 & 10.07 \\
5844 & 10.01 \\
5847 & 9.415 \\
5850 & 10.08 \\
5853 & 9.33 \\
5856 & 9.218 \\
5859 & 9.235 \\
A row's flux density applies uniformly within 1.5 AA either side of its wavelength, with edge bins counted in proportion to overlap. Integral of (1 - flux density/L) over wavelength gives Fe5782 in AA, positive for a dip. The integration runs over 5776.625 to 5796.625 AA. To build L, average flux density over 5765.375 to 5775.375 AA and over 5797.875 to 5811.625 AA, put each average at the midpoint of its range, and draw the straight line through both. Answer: 1.2 AA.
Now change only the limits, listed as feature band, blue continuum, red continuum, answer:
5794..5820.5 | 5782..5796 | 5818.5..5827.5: -0.5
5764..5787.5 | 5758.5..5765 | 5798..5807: -0.3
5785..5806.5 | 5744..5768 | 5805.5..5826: 0.6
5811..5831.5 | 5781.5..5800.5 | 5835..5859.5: -0.9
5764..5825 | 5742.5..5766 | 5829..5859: -0.6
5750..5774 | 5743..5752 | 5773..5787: -0.2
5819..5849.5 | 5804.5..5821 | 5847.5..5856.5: -0.4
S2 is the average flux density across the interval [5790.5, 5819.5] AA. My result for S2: 9.88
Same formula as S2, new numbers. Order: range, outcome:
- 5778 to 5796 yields 9.41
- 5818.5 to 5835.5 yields 9.95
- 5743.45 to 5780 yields 9.98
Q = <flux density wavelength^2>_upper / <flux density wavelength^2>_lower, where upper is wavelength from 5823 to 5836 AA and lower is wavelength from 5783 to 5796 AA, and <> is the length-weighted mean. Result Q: 1.07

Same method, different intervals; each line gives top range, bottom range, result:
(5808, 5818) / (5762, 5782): 1.03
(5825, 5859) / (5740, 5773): 1.01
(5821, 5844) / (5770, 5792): 1.04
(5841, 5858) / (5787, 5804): 1.01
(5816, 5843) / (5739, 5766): 1.03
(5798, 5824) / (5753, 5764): 1.04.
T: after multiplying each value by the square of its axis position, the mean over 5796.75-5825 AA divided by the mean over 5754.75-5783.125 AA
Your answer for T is 1.0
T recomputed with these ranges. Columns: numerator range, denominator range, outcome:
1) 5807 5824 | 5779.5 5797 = 1.08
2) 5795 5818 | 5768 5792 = 1.03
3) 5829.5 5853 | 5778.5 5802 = 1.05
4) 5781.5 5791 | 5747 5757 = 0.97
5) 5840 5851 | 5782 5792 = 1.08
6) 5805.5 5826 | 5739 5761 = 1.04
